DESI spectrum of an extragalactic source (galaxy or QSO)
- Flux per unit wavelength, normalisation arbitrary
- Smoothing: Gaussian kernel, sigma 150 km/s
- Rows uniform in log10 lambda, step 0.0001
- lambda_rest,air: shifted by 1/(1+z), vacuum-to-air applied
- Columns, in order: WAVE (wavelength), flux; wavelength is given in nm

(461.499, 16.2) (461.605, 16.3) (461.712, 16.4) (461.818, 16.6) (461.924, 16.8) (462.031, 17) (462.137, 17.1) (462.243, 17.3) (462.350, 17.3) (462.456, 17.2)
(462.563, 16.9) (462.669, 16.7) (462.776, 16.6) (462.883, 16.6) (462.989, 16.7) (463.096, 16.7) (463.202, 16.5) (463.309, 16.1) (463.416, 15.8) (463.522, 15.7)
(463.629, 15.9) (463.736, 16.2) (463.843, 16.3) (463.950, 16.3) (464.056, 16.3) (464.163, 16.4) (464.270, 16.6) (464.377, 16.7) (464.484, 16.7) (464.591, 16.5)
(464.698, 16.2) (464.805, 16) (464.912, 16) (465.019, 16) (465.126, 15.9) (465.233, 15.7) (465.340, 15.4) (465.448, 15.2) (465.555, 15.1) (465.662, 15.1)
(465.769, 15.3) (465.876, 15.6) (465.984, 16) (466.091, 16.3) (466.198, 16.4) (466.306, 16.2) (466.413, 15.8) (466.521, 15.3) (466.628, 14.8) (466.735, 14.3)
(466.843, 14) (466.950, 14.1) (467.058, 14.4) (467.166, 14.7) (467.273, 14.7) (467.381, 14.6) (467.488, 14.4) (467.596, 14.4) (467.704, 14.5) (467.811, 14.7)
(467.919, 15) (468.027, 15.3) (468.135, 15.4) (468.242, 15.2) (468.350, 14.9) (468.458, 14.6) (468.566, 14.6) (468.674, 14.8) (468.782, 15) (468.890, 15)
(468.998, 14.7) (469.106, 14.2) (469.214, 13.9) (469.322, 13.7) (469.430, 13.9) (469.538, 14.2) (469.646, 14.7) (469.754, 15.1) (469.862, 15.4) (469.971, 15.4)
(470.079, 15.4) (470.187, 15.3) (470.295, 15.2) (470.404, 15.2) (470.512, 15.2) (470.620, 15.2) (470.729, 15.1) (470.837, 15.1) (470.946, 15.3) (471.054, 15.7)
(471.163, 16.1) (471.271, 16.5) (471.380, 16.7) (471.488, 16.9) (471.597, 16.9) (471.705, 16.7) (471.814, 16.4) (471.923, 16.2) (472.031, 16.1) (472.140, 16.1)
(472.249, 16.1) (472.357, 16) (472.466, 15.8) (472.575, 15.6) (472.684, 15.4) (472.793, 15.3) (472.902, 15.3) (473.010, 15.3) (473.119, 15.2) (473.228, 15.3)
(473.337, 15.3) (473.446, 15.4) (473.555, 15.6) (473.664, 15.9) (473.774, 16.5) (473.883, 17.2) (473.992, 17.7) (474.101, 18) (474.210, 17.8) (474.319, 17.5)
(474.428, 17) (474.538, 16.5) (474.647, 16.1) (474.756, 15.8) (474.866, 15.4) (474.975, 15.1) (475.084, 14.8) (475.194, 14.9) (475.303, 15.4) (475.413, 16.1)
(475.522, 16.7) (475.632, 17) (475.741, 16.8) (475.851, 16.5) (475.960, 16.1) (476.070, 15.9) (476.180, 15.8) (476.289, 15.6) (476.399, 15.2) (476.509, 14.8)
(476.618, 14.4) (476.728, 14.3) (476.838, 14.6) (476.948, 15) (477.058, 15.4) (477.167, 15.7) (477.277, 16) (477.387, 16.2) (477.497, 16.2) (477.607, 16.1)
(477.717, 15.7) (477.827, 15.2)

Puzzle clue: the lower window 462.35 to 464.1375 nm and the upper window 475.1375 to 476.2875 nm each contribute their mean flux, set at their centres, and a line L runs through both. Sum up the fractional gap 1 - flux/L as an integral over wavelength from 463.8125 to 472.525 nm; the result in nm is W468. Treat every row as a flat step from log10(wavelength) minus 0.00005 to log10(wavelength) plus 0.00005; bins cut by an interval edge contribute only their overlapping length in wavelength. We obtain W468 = 0.47 nm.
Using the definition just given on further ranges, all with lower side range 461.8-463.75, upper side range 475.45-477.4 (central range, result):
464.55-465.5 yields 0.034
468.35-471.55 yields 0.200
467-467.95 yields 0.099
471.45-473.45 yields 0.010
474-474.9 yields -0.059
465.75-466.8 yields 0.050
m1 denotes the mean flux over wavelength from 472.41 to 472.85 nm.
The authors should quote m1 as 15.5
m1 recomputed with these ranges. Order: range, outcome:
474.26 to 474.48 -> 17.3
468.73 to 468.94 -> 15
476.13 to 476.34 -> 15.7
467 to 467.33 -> 14.6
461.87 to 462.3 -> 17.1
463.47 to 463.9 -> 16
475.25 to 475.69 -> 16.3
